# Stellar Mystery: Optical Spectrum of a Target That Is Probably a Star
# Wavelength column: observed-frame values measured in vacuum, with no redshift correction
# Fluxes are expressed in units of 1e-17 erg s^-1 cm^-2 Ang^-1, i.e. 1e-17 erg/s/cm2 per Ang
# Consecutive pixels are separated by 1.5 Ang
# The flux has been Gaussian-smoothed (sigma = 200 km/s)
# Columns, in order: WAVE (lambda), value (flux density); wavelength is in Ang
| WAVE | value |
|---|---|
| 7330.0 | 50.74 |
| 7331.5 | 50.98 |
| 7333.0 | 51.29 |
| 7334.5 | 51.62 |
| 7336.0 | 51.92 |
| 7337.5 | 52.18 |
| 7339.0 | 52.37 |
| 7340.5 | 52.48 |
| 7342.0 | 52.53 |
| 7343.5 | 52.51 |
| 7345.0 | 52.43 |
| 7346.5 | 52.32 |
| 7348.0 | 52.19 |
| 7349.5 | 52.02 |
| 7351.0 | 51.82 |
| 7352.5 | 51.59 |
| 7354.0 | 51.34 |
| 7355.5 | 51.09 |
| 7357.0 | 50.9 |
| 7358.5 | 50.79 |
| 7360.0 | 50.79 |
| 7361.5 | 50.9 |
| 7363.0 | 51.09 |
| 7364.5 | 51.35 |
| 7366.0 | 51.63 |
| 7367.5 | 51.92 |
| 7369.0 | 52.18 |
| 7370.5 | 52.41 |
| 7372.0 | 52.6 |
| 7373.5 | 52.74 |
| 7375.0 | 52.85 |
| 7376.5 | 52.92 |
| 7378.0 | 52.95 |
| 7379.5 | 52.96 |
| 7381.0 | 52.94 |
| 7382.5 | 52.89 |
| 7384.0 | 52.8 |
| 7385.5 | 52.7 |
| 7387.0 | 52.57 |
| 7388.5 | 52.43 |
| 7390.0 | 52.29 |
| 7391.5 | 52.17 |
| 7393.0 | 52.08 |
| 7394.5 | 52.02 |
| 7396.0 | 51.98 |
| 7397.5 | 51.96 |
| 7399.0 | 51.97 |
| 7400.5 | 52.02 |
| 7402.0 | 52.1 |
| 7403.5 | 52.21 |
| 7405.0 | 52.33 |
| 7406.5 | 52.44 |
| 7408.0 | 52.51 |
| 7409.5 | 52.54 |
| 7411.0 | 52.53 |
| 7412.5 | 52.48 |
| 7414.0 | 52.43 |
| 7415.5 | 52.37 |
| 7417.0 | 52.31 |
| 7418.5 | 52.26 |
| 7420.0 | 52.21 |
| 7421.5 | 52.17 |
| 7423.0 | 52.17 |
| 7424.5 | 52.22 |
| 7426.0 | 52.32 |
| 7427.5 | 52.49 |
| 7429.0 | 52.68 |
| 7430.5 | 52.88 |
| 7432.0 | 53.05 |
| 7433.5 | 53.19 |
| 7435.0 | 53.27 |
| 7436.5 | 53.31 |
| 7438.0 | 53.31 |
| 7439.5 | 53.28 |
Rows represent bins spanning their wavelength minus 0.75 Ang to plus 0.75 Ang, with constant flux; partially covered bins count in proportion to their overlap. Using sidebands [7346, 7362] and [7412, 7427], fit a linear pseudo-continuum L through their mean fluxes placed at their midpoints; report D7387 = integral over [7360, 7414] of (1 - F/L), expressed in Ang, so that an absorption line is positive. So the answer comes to -0.4 Ang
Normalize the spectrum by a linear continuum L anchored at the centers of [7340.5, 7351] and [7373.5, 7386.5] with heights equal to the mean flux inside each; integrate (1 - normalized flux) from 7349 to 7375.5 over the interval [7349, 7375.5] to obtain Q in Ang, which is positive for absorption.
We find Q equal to 0.5 Ang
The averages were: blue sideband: 52.3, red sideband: 52.9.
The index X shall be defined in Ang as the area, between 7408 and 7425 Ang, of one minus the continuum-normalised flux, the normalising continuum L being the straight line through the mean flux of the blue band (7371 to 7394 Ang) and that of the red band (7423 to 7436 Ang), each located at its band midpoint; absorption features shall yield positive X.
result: 0.1 Ang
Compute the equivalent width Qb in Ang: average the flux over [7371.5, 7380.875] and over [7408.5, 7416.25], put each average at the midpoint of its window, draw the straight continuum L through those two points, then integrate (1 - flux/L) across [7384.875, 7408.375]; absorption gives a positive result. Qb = 0.2 Ang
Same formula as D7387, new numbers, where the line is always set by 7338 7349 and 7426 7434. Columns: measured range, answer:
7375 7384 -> -0.06 Ang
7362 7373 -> 0.13 Ang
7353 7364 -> 0.30 Ang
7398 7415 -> 0.12 Ang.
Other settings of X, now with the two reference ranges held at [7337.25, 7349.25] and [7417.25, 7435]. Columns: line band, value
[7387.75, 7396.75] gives 0.1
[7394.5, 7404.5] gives 0.1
